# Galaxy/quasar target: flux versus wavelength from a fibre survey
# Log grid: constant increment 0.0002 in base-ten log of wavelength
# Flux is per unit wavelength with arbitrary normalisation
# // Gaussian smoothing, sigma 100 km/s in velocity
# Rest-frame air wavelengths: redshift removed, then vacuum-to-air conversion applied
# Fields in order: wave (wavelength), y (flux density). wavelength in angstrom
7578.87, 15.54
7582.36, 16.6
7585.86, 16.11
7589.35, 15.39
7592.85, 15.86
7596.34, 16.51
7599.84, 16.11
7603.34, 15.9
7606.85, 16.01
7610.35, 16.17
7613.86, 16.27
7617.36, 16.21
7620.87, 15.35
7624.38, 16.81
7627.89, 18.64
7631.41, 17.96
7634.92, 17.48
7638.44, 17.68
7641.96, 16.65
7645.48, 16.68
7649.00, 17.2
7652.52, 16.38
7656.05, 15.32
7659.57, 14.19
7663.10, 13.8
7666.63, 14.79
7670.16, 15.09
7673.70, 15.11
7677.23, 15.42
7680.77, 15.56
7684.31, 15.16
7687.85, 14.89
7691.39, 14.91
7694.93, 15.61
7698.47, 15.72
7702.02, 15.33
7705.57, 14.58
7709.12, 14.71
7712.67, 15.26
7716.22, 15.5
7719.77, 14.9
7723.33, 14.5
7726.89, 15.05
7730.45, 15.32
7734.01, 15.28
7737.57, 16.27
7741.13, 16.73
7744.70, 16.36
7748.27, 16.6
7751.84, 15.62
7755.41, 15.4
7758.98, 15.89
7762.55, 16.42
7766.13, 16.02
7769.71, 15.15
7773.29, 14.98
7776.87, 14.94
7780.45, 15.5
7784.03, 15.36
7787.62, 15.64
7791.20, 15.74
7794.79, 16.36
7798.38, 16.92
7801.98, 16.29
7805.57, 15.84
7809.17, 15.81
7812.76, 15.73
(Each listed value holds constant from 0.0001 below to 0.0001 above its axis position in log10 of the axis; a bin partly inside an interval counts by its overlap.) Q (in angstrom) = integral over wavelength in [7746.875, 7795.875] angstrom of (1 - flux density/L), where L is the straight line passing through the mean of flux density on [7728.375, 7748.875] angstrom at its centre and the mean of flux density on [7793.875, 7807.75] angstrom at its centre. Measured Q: 1.6 angstrom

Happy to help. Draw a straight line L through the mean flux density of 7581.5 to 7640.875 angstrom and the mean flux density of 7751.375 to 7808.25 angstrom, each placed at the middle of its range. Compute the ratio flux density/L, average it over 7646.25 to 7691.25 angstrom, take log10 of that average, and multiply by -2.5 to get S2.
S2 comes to 0.07 mag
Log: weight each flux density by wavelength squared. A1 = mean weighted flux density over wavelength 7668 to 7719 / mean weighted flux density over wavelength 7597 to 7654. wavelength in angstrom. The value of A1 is 0.9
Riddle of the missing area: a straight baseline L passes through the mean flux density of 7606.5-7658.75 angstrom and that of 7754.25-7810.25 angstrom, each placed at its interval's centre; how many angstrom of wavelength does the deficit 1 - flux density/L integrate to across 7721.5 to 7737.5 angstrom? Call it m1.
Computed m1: 0.92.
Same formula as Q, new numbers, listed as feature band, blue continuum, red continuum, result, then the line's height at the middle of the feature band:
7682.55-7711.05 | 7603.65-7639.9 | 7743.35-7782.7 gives 1.95 angstrom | 16.2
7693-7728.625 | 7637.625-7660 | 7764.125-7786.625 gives 1.69 angstrom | 15.9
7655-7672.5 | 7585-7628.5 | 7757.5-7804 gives 1.57 angstrom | 16.1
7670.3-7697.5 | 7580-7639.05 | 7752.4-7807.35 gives 1.57 angstrom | 16.2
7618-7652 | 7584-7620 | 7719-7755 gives -2.46 angstrom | 15.9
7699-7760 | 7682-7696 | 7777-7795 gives -0.63 angstrom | 15.3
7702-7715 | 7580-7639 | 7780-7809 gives 1.02 angstrom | 16.2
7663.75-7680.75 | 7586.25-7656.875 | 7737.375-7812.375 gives 1.31 angstrom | 16.3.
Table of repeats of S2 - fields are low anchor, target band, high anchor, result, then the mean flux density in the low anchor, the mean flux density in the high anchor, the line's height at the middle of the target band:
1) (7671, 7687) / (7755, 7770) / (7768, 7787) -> -0.05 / 15.3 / 15.2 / 15.2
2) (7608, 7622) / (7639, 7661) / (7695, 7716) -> -0.03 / 16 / 15.2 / 15.7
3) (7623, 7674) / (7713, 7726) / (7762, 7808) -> 0.07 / 16.3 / 15.8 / 16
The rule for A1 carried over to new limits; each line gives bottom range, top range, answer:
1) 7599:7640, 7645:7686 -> 0.93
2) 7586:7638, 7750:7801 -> 0.99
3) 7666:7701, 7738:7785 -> 1.06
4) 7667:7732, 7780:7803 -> 1.08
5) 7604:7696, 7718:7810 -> 1.01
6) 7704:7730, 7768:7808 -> 1.07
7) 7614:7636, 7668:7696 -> 0.91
